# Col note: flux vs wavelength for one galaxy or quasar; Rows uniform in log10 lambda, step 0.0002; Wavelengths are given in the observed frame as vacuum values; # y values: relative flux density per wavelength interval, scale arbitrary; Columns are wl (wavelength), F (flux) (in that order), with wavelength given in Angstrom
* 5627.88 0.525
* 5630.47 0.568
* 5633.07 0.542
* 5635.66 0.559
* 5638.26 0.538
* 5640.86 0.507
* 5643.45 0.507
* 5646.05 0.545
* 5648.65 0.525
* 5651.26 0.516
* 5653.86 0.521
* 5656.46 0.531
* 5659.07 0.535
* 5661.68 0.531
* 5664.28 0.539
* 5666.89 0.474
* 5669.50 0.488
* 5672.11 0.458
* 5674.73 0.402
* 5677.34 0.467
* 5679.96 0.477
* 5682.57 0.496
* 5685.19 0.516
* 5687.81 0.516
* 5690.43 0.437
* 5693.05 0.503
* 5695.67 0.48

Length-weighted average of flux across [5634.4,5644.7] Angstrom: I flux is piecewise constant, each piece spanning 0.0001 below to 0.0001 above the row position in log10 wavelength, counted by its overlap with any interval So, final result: 0.528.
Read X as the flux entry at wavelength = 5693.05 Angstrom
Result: 0.503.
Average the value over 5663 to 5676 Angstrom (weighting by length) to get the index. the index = 0.472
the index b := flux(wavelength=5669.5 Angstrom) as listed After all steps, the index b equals 0.488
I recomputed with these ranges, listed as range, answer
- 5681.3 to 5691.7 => 0.491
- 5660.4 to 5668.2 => 0.515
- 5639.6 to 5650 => 0.521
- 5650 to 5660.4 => 0.526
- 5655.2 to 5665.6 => 0.534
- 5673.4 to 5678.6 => 0.434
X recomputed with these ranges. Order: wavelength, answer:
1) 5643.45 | 0.507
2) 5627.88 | 0.525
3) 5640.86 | 0.507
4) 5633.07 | 0.542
